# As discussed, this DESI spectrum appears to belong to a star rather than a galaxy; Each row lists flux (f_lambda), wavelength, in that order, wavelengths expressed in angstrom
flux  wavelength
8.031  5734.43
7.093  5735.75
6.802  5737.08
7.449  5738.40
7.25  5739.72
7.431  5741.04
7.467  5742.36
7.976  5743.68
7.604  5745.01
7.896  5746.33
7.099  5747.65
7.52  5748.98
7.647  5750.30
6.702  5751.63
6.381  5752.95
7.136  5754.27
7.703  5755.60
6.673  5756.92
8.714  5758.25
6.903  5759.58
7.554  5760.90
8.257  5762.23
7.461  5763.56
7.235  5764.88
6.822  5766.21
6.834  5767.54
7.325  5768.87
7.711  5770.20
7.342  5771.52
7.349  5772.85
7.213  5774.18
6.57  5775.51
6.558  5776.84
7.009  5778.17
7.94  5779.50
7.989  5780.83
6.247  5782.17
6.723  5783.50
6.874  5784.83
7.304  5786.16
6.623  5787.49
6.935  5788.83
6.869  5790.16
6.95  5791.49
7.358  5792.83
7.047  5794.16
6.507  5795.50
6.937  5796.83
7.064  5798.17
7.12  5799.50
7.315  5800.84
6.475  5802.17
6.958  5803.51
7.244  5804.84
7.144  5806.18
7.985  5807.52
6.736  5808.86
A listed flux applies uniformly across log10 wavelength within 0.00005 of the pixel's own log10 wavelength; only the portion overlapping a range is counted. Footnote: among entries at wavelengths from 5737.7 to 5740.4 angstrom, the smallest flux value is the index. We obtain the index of 7.25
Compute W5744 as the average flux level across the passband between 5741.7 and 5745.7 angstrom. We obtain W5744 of 7.68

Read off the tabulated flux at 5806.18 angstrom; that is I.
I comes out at 7.144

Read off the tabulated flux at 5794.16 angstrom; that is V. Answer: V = 7.047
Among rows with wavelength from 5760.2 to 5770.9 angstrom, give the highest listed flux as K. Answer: 8.257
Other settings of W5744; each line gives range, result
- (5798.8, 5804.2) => 6.98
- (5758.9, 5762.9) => 7.57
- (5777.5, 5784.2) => 7.18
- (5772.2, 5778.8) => 6.94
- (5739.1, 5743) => 7.39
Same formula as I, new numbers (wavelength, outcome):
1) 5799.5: 7.12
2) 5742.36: 7.467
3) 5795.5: 6.507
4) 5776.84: 6.558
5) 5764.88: 7.235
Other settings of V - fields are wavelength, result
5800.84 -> 7.315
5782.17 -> 6.247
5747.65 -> 7.099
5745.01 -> 7.604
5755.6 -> 7.703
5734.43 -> 8.031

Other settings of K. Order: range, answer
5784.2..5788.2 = 7.304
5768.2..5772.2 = 7.711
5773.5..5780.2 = 7.94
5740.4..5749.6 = 7.976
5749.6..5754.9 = 7.647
